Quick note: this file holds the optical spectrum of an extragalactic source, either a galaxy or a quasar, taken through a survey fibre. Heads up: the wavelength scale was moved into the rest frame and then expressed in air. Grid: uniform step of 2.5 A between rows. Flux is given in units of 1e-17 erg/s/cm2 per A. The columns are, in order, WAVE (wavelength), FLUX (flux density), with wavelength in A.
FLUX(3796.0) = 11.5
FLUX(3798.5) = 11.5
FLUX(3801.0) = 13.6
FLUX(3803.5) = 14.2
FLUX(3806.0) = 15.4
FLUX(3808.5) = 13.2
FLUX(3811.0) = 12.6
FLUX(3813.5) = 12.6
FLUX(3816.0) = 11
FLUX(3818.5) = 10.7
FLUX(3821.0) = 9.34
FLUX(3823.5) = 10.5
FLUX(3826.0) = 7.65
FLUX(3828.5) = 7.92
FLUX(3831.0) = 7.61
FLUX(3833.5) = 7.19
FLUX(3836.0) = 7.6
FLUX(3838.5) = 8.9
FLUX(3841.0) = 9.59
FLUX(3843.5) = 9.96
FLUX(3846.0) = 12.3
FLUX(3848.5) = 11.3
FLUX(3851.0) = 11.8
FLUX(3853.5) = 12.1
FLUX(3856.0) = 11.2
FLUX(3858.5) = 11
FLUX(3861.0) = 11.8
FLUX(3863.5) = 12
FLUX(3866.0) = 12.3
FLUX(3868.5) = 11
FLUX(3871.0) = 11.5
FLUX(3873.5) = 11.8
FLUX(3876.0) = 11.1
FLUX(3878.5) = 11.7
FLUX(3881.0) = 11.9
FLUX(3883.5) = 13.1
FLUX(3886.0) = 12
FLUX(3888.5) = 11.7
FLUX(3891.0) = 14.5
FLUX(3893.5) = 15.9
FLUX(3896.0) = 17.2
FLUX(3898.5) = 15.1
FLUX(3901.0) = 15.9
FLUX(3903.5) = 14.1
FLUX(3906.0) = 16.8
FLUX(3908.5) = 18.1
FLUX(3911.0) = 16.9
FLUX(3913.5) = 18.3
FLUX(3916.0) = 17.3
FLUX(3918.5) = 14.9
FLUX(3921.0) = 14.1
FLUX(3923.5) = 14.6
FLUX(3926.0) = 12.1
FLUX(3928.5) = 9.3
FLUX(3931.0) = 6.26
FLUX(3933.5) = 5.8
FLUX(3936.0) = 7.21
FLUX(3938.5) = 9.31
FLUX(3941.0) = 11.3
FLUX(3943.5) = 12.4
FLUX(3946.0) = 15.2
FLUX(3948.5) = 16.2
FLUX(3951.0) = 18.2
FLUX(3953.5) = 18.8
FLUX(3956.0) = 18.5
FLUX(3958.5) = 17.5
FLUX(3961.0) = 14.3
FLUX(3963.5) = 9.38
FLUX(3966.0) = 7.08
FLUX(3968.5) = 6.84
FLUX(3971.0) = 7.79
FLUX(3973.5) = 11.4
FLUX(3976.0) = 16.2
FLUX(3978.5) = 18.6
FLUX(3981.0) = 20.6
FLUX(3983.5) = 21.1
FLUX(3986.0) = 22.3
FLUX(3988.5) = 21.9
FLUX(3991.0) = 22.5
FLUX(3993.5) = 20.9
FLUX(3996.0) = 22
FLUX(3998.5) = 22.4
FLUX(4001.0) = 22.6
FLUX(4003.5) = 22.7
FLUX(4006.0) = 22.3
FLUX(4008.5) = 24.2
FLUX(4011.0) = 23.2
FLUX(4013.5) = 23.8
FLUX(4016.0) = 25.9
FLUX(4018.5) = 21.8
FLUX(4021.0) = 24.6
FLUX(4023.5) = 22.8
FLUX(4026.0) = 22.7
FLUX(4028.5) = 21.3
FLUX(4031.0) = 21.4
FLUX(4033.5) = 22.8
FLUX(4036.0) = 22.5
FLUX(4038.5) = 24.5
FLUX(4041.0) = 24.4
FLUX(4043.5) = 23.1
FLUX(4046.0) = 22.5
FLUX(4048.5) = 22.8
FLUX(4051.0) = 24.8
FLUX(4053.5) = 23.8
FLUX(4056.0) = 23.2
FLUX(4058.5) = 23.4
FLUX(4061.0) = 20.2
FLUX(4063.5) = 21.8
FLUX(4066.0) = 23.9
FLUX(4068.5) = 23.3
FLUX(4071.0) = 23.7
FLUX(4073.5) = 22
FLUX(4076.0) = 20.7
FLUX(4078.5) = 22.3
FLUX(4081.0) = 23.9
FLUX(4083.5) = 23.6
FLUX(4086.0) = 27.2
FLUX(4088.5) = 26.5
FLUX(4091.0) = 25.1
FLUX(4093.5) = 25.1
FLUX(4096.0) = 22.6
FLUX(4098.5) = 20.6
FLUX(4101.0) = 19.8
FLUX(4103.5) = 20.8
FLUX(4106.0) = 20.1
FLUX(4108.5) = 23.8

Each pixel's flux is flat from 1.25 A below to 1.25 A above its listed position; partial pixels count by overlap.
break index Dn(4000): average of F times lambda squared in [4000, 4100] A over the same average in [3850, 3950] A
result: 1.9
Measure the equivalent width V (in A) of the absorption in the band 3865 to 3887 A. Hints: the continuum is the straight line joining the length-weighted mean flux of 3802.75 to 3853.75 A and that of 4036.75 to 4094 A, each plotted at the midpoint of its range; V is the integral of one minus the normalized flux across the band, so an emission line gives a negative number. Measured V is 2.28 A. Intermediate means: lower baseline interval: 10.6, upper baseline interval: 23.5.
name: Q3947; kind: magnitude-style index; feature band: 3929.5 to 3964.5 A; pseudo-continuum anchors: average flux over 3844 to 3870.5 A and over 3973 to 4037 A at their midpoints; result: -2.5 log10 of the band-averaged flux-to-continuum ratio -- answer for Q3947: 0.36 mag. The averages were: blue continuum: 11.6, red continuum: 21.8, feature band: 12.9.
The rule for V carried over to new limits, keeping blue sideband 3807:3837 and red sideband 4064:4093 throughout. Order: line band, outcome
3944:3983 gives 6.7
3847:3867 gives 0.2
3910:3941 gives 6.6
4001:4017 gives -2.8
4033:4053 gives -1.4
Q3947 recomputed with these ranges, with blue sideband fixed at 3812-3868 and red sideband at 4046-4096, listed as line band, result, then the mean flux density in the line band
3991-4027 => -0.153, 23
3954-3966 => 0.191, 14.3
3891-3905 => -0.145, 15.6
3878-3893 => 0.019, 12.7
